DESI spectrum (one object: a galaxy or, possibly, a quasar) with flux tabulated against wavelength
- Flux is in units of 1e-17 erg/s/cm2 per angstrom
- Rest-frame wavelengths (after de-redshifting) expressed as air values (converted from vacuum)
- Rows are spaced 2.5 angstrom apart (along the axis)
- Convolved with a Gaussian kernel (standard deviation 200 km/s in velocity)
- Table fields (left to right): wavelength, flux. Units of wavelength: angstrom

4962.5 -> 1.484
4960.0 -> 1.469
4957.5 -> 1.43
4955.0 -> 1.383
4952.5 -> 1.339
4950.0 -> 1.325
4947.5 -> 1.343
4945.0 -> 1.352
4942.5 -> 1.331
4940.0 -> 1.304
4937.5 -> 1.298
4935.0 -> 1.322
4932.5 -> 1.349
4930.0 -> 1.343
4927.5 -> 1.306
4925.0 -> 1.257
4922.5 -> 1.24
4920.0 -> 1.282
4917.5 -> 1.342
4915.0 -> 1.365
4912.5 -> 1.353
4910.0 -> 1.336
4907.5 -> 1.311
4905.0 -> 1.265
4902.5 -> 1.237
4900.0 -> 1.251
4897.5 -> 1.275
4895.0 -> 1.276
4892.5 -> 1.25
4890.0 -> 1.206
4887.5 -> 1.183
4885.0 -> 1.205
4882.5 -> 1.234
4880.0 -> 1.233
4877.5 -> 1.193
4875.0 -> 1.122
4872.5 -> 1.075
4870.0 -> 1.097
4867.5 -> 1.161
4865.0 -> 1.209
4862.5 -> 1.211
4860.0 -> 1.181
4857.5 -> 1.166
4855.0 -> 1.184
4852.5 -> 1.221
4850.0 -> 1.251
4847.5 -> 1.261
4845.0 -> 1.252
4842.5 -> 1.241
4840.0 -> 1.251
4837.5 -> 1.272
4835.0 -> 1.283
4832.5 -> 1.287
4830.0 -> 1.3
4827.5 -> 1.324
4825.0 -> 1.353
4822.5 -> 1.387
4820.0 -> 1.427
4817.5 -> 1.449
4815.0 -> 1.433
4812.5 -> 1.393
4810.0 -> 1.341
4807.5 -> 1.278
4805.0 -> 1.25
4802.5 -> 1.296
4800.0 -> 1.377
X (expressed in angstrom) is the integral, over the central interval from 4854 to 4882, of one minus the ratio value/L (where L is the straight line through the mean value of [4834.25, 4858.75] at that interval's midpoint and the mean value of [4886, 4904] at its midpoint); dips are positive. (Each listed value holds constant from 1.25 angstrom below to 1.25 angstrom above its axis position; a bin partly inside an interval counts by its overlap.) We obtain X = 1.6 angstrom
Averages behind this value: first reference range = 1.24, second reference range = 1.24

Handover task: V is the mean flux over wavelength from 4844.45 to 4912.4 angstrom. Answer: 1.22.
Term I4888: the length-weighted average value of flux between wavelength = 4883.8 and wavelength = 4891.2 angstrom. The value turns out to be 1.2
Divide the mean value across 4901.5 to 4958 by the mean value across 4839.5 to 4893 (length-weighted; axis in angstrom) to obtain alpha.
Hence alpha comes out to 1.1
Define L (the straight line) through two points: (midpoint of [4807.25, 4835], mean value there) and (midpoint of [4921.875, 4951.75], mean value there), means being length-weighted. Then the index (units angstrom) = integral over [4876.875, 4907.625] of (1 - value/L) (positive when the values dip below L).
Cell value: 2.2 angstrom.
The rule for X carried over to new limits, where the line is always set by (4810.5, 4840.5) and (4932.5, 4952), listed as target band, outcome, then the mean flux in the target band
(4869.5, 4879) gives 1.51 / 1.13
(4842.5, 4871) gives 2.99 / 1.2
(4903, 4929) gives 0.54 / 1.3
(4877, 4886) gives 0.81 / 1.22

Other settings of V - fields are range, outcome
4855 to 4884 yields 1.17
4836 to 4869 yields 1.22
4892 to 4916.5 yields 1.29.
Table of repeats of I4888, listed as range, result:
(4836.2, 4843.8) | 1.25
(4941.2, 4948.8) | 1.34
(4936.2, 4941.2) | 1.3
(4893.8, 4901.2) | 1.27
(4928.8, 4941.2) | 1.32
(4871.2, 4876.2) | 1.1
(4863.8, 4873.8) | 1.14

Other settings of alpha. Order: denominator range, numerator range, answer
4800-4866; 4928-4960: 1.04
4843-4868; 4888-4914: 1.05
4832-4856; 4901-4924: 1.04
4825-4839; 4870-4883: 0.89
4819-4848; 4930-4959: 1.03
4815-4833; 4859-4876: 0.84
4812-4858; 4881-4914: 0.97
